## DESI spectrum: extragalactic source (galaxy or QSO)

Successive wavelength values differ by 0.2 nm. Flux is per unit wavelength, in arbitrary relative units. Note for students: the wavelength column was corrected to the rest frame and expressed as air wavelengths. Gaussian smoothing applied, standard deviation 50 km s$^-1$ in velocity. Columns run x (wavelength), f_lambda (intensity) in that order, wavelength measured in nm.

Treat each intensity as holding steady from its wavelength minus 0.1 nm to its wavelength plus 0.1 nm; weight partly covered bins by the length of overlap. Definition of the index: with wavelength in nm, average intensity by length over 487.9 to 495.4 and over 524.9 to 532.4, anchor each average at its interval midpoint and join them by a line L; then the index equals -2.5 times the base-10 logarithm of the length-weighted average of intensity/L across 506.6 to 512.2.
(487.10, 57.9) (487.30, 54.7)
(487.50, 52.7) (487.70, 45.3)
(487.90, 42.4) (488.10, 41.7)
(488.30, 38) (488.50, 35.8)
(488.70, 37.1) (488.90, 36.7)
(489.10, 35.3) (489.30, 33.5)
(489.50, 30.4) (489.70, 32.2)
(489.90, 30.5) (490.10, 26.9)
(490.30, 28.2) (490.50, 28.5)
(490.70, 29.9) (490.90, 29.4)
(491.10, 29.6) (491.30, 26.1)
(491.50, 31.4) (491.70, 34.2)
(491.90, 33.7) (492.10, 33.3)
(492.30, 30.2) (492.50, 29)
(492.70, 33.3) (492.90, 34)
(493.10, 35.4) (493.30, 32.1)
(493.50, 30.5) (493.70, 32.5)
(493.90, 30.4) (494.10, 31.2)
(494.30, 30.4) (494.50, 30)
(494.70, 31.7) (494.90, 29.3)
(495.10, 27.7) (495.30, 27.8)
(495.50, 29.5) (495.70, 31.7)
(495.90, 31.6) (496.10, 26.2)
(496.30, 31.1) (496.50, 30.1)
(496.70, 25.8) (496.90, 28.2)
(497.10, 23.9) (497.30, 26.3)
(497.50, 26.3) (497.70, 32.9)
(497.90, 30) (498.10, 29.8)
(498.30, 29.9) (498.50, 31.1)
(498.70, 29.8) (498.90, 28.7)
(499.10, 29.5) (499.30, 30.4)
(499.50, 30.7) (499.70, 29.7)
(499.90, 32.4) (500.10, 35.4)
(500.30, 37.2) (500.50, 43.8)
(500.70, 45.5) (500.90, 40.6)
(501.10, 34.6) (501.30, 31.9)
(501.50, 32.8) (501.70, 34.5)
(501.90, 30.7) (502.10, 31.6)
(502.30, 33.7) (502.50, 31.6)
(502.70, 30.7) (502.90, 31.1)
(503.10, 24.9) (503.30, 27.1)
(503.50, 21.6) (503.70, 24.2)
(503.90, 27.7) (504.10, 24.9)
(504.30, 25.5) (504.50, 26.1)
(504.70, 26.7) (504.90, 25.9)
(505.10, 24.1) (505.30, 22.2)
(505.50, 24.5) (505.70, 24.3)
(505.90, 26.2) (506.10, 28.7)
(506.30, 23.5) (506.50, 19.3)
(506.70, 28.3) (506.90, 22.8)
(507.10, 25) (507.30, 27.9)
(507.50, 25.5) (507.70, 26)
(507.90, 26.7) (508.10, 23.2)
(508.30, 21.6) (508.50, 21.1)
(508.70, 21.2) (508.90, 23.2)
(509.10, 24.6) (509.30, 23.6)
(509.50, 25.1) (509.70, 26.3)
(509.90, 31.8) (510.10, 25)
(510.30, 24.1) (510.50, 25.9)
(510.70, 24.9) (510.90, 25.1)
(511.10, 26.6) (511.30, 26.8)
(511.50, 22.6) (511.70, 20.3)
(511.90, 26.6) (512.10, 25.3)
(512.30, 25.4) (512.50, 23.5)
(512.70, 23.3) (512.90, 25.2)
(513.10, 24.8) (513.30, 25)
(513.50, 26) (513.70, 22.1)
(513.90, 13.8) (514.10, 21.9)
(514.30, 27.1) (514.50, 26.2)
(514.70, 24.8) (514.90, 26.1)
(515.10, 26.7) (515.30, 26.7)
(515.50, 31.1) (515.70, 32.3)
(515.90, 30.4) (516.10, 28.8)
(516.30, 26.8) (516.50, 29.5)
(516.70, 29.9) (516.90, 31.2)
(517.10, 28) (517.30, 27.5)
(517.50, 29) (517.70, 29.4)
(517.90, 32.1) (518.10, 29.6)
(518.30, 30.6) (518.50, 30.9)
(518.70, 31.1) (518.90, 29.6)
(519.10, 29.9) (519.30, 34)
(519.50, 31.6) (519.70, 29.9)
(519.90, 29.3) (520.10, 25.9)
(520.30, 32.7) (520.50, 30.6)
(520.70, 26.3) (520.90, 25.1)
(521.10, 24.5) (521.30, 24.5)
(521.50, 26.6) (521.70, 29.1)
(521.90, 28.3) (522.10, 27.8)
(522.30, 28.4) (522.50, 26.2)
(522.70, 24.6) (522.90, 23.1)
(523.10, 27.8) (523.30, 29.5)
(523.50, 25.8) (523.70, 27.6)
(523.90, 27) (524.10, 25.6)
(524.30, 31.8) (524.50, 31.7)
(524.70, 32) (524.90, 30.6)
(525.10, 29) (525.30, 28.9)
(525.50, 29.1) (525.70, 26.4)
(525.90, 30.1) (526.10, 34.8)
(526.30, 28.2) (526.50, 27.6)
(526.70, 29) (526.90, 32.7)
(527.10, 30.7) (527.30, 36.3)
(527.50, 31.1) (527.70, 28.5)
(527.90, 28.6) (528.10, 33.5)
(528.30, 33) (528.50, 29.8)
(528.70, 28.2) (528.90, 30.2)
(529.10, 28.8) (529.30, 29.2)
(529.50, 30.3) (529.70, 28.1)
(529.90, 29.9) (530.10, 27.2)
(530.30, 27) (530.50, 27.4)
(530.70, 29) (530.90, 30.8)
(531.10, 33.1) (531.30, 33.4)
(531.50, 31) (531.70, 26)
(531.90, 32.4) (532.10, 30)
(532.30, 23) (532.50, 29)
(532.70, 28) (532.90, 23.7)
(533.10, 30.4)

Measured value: 0.24 mag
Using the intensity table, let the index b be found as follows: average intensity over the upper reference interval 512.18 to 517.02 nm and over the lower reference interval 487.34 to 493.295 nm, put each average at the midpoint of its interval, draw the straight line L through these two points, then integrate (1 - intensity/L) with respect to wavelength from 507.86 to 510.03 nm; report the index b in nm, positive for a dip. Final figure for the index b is 0.29 nm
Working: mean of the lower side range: 34.1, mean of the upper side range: 26.2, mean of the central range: 24.3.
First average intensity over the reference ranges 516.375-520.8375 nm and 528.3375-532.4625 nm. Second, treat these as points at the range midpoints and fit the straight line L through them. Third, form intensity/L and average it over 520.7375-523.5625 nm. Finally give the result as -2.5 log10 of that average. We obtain 0.123 mag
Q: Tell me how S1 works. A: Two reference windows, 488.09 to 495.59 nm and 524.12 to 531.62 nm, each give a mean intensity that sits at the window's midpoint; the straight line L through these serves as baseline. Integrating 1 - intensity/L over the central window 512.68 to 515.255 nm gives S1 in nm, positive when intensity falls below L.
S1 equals 0.55 nm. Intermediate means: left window 31.7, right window 30.1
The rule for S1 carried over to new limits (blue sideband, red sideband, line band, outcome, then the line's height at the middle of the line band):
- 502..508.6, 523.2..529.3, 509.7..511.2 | 0.04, 26.9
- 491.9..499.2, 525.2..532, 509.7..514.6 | 0.89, 30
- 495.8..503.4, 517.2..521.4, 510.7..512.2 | 0.27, 30.1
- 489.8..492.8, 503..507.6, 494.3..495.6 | -0.02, 28.9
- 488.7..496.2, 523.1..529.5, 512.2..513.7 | 0.28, 30.3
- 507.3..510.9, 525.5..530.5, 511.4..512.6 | 0.08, 25.6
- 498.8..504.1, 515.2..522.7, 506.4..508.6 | 0.47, 30.9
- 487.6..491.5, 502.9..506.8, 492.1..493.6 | -0.02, 31.7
